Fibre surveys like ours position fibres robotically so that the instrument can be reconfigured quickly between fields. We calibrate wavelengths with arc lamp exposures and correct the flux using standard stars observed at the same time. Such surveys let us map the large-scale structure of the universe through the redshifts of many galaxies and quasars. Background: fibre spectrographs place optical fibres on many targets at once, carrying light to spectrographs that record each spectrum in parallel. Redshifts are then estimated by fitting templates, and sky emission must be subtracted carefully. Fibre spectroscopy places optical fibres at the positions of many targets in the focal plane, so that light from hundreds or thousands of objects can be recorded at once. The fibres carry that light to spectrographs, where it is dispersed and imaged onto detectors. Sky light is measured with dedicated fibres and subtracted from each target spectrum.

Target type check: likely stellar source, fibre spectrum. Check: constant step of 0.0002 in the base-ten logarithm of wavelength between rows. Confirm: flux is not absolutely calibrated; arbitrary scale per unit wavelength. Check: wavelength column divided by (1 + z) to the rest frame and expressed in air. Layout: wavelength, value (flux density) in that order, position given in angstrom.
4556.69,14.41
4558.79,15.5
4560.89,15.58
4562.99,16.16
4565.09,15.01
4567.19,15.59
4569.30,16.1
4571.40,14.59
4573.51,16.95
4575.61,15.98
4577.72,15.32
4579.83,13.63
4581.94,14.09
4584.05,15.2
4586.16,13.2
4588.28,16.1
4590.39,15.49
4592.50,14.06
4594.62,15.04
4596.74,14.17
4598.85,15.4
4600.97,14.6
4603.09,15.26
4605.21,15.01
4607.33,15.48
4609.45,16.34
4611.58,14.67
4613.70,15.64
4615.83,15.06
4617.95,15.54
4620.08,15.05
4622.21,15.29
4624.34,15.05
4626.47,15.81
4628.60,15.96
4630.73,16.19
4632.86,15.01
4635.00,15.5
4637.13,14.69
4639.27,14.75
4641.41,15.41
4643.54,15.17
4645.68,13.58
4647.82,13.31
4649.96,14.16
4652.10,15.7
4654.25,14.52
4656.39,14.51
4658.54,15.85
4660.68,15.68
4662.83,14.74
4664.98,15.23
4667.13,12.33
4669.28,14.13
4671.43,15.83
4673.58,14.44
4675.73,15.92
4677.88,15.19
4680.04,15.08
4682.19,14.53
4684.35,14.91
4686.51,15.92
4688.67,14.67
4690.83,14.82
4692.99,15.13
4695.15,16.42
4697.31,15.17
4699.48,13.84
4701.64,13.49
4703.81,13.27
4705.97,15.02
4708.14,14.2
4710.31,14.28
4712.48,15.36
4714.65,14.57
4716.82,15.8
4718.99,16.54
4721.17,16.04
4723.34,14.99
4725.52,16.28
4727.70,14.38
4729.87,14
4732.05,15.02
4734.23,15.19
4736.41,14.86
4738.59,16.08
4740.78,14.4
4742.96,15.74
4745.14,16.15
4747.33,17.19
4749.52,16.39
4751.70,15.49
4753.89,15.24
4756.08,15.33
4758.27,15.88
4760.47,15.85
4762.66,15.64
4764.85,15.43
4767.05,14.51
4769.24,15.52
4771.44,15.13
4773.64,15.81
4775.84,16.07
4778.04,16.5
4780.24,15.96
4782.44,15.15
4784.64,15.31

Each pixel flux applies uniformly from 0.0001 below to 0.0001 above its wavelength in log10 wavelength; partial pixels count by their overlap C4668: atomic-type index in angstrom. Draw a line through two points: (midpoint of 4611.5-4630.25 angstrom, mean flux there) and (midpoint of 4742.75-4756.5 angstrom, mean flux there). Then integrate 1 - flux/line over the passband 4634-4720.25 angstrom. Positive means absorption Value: 4.5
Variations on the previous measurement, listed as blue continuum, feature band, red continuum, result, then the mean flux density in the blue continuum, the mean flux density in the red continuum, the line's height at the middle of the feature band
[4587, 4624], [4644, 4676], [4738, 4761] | 1.6 angstrom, 15.2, 15.8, 15.4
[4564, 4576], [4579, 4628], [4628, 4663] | 1.1 angstrom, 15.7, 15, 15.4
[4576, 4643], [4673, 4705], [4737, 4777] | 1.1 angstrom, 15.1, 15.6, 15.4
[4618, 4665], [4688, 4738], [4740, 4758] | 1.9 angstrom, 15.1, 15.8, 15.5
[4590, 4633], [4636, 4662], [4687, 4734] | 0.6 angstrom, 15.2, 14.9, 15.1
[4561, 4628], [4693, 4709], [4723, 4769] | 0.9 angstrom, 15.2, 15.4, 15.4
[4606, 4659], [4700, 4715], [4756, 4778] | 1.1 angstrom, 15.1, 15.6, 15.4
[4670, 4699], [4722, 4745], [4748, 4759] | 0.6 angstrom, 15.2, 15.7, 15.6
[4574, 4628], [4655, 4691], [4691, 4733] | 0.1 angstrom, 15.1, 14.9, 15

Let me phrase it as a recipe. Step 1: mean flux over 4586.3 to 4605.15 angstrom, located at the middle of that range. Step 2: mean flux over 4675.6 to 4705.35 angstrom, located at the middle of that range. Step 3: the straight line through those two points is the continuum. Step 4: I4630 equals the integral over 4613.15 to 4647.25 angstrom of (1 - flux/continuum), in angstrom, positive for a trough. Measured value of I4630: -0.7 angstrom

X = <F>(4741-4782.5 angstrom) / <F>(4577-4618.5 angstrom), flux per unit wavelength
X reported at 1.05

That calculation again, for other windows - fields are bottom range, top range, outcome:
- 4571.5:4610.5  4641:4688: 0.98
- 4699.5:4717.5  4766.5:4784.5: 1.08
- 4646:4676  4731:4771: 1.06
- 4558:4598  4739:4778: 1.03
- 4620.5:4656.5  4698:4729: 0.99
